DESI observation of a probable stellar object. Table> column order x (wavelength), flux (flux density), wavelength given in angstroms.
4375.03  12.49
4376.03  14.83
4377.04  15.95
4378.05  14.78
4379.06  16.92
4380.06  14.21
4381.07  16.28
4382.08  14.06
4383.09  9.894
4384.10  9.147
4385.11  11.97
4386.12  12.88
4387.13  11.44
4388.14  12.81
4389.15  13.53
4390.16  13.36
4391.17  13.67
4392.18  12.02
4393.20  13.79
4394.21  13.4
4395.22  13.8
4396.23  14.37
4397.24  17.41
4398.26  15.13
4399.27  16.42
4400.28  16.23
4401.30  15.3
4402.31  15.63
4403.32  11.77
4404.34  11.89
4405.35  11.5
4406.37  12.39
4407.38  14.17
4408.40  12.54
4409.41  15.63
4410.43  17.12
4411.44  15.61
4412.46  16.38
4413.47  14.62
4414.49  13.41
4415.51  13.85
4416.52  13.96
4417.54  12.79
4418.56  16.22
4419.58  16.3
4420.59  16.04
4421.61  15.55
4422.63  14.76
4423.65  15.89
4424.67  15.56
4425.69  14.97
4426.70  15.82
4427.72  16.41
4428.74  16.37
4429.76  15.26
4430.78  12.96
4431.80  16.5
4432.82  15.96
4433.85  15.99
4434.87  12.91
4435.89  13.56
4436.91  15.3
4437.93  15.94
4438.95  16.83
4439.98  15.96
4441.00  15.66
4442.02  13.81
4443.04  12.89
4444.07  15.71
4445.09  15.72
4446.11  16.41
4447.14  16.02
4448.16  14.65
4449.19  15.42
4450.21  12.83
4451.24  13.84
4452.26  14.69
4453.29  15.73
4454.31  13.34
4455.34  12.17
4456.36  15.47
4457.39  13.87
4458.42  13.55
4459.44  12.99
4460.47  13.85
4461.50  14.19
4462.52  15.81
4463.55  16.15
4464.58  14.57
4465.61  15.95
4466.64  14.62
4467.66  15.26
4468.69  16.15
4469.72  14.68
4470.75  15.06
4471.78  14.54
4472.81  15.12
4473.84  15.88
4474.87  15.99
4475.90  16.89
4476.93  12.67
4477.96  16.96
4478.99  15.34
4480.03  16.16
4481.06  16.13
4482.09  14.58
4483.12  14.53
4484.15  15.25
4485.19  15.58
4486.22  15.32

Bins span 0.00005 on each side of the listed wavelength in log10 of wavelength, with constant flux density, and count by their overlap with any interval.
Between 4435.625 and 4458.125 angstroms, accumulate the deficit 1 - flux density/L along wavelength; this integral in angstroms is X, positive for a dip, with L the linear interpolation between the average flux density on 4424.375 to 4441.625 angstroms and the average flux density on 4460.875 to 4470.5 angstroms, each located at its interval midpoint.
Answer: 0.8 angstroms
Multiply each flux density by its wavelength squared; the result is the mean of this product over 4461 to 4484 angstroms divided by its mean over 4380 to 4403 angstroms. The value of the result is 1.16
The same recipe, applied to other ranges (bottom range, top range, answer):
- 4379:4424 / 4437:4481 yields 1.09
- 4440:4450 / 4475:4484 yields 1.04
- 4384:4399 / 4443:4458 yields 1.12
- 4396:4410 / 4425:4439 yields 1.08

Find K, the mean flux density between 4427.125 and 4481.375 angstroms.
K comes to 15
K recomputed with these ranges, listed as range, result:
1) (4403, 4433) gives 14.7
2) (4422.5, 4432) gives 15.5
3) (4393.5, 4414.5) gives 14.5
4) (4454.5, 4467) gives 14.4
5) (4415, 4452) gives 15.1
